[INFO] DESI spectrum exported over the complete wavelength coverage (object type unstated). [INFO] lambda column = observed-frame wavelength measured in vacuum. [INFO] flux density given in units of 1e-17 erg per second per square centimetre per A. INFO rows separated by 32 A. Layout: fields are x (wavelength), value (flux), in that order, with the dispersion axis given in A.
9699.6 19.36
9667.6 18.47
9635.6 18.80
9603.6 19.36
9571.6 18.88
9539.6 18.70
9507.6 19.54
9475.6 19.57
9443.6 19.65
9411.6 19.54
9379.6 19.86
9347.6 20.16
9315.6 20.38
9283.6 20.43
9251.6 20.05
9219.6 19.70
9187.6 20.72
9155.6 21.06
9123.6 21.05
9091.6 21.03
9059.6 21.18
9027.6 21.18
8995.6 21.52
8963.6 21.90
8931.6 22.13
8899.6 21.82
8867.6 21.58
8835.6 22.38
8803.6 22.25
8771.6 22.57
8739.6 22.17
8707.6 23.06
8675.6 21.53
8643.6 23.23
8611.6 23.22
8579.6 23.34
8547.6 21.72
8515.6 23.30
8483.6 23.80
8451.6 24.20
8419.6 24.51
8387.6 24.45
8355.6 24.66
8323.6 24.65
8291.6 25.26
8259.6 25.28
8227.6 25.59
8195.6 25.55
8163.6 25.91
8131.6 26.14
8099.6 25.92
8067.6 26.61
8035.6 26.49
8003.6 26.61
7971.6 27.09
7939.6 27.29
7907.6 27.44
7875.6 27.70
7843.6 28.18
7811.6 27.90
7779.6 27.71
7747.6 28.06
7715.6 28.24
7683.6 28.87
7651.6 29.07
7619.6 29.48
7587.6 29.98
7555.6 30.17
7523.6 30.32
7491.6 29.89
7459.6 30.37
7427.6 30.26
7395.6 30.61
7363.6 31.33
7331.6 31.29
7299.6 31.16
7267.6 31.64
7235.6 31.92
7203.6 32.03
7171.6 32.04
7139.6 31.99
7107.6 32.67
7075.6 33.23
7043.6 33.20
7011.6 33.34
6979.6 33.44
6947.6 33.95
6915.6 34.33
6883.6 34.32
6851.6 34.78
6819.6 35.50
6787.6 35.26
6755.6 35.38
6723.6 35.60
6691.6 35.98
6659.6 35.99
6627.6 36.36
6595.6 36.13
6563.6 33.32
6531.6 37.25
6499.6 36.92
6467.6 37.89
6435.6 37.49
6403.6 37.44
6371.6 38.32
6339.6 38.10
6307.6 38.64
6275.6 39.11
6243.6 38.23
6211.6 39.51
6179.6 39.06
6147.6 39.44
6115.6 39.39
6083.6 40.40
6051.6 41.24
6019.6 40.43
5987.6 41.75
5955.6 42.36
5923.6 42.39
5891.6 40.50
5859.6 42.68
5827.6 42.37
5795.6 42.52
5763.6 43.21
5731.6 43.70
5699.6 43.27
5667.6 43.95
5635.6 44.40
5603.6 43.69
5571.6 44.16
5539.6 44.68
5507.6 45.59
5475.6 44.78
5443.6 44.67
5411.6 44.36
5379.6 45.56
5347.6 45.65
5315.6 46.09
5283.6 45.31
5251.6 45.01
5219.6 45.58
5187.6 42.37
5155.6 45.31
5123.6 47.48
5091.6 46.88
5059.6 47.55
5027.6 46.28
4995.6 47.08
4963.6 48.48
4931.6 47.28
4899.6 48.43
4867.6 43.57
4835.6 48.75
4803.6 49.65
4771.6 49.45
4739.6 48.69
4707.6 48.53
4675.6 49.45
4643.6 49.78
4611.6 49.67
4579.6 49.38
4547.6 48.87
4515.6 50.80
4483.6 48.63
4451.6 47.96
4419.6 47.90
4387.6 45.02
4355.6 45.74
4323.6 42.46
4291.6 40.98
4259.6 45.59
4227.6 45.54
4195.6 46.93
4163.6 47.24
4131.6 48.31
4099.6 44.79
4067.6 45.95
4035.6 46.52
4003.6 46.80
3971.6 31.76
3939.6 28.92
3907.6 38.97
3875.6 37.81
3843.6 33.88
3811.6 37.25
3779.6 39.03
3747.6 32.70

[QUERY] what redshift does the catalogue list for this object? 0.000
